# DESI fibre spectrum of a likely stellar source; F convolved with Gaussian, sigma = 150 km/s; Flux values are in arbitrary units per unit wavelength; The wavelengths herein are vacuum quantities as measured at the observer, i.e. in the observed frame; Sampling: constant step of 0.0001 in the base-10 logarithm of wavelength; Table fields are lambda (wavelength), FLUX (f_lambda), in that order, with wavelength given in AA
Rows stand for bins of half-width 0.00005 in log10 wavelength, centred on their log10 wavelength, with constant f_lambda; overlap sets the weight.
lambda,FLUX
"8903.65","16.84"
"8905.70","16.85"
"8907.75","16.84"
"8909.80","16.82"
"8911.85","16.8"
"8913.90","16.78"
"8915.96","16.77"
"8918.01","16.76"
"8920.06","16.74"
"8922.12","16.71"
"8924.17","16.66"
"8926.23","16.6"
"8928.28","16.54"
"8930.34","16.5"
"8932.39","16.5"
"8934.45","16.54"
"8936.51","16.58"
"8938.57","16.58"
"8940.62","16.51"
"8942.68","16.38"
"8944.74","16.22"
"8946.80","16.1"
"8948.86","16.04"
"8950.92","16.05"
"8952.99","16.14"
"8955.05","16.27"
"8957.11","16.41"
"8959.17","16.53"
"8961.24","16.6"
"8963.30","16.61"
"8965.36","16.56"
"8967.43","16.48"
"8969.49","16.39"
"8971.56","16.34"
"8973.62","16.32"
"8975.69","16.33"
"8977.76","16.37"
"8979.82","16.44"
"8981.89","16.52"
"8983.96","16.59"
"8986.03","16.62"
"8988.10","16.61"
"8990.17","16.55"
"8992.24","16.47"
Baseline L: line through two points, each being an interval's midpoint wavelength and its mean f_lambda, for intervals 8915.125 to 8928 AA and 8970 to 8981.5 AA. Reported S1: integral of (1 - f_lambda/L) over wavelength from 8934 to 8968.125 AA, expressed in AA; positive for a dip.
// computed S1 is 0.3 AA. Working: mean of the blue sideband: 16.7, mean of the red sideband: 16.4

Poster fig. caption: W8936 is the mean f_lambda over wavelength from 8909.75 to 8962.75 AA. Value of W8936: 16.5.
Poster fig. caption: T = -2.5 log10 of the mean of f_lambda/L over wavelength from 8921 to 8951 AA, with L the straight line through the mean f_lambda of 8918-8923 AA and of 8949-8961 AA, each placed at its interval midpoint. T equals 0.00 mag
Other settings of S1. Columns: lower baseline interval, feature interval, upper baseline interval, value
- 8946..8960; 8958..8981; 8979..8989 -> -0.1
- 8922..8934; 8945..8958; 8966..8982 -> 0.2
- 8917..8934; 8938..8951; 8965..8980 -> 0.2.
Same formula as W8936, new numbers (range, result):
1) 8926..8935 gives 16.5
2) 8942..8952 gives 16.1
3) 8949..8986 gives 16.4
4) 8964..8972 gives 16.5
